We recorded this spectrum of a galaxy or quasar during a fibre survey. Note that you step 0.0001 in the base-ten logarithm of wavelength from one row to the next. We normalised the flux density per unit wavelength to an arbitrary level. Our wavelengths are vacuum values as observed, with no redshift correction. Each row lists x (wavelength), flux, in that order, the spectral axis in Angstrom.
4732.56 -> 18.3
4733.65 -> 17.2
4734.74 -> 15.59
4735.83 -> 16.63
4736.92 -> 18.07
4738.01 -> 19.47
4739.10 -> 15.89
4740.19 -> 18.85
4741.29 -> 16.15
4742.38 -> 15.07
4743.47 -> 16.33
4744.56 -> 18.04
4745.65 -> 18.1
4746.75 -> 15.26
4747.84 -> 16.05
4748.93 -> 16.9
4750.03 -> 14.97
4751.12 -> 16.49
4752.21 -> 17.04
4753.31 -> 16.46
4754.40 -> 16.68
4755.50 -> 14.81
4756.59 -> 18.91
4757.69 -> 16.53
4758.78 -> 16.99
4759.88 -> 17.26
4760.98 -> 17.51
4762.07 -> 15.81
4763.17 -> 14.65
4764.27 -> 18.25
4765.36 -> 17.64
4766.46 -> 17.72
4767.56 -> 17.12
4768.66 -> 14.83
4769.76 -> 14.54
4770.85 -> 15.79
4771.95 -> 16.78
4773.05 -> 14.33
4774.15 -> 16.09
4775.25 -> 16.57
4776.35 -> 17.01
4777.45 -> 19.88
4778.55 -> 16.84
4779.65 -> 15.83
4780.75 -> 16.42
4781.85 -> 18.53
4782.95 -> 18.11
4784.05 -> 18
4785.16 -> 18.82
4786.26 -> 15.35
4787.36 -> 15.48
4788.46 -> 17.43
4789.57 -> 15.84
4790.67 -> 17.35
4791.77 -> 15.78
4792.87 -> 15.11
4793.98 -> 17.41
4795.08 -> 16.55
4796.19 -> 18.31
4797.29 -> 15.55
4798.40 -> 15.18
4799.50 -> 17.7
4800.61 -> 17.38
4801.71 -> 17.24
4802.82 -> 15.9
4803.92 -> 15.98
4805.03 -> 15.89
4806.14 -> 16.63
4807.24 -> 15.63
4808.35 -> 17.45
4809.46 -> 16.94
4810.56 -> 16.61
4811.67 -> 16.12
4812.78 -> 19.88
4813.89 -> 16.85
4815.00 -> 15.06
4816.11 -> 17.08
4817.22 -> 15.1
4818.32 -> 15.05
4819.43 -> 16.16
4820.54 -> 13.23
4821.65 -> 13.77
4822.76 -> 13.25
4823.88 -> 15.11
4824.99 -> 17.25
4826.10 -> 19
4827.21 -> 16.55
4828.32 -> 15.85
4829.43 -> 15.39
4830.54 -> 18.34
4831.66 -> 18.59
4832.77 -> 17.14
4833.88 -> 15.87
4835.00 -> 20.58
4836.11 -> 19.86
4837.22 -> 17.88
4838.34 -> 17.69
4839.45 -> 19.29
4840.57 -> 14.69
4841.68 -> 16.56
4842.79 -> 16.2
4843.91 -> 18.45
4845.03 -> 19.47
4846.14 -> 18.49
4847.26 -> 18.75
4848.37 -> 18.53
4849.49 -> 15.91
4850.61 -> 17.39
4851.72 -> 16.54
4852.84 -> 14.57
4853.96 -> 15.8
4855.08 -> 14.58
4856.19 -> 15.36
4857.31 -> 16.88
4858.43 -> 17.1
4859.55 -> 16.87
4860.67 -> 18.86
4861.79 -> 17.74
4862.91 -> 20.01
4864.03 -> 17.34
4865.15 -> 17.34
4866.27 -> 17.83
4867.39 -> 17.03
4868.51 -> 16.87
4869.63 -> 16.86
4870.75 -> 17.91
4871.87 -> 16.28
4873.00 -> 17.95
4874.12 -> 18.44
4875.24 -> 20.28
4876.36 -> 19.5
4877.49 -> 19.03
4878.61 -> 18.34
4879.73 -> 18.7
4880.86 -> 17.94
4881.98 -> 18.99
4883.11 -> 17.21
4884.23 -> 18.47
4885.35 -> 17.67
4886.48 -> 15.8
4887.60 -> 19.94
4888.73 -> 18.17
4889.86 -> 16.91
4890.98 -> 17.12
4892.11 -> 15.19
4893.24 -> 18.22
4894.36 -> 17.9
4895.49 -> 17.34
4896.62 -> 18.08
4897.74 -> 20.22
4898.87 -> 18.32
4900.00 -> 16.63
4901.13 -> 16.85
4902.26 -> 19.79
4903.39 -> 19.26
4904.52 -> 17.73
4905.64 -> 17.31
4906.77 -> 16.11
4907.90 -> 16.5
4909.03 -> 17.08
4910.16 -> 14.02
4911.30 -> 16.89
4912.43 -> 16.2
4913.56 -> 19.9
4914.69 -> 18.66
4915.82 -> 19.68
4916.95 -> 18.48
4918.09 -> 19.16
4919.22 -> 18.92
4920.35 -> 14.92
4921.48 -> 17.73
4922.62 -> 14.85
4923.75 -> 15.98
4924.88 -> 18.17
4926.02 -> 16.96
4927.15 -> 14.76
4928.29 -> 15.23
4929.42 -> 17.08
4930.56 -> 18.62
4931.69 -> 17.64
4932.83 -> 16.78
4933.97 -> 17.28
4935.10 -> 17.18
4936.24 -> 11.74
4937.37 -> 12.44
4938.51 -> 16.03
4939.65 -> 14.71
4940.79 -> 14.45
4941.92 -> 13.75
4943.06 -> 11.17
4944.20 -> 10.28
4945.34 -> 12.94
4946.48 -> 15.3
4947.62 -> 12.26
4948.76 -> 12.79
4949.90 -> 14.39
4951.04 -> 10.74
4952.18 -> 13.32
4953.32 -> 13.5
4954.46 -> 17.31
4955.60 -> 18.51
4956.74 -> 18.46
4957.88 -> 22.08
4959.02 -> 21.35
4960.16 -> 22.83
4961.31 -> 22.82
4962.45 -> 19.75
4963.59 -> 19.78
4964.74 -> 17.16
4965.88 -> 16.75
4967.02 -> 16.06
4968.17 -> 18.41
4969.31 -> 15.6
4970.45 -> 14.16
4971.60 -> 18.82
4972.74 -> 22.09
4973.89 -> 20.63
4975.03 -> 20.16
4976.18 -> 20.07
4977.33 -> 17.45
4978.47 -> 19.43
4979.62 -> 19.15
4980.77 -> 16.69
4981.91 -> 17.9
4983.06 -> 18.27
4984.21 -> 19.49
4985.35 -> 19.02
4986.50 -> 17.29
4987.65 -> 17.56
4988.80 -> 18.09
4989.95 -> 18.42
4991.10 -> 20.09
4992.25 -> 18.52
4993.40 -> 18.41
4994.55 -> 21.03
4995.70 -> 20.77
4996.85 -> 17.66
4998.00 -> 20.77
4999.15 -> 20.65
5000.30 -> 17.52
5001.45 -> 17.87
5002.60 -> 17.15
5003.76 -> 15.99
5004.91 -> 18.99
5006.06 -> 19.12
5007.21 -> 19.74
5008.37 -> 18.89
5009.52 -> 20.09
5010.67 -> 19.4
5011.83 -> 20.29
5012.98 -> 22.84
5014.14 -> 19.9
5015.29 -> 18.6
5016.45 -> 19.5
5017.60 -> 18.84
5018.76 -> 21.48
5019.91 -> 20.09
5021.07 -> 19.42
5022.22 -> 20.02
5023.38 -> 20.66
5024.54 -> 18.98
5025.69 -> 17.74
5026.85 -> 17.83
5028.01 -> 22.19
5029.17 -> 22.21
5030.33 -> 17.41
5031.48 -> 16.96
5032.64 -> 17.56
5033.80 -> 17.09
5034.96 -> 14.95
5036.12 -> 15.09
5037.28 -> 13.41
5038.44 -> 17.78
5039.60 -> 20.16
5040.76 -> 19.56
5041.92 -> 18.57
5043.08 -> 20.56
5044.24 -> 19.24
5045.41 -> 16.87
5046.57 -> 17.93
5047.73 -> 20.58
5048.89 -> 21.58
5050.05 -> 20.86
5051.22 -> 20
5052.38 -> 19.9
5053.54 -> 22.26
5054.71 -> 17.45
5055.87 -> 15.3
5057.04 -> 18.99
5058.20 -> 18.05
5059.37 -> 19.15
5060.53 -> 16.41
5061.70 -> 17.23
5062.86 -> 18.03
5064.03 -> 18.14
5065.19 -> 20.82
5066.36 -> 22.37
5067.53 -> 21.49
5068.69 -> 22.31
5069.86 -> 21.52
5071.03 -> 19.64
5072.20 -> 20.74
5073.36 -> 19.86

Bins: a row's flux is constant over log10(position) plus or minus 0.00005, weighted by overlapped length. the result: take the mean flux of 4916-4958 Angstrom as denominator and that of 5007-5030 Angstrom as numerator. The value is 1.3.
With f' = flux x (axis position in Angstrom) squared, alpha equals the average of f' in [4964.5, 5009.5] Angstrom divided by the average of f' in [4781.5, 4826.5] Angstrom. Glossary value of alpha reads 1.22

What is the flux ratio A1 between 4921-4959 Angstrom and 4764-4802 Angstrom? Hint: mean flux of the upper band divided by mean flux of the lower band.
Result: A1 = 0.92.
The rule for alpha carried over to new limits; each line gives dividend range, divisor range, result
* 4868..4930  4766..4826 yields 1.12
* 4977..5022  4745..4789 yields 1.26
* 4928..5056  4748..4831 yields 1.19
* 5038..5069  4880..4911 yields 1.17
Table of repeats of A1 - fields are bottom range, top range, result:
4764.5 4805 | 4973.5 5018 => 1.14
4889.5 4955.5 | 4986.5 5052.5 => 1.17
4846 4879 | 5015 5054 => 1.09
